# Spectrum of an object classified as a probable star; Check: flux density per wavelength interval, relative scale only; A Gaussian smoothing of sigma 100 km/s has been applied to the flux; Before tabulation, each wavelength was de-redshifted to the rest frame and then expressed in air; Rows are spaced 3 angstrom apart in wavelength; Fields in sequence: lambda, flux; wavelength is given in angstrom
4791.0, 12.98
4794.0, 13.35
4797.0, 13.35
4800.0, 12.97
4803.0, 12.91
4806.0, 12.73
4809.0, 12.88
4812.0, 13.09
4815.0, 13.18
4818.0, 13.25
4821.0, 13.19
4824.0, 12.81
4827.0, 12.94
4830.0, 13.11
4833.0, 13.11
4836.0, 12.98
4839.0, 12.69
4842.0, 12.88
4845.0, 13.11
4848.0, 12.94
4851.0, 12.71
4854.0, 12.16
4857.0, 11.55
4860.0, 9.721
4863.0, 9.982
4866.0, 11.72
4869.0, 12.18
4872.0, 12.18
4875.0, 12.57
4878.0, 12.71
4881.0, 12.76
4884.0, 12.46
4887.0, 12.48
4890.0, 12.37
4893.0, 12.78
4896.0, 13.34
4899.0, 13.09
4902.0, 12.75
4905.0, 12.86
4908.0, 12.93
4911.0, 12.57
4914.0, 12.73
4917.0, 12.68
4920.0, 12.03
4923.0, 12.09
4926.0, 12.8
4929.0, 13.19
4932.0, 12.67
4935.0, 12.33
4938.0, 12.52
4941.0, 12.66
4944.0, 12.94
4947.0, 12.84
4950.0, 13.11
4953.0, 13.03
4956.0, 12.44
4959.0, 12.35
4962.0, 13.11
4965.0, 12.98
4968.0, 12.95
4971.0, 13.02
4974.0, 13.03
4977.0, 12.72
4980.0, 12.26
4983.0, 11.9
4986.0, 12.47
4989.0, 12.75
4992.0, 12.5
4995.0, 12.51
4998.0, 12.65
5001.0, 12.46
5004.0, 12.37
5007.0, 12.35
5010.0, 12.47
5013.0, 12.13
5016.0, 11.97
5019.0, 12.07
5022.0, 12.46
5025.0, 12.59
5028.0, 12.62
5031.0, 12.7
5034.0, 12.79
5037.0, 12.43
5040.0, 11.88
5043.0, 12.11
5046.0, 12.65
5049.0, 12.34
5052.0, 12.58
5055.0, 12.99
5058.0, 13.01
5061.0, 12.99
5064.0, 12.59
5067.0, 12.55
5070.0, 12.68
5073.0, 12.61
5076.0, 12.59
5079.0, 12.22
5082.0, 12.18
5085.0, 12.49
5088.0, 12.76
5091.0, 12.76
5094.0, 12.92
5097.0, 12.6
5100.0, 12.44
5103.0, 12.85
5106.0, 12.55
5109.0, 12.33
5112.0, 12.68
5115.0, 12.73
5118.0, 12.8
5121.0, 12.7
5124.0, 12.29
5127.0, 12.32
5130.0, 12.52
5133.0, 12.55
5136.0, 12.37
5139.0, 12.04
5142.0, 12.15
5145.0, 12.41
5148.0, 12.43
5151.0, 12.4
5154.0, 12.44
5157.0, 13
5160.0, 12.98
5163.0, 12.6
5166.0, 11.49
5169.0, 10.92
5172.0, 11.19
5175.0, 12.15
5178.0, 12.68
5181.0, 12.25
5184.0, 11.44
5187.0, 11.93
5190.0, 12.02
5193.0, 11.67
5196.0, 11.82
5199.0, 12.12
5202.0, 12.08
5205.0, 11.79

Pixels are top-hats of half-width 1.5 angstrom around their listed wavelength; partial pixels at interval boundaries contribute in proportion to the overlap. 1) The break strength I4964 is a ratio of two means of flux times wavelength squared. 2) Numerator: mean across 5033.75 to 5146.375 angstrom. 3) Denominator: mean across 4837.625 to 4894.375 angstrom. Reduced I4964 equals 1.12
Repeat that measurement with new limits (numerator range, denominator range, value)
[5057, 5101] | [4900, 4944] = 1.06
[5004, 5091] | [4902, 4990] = 1.03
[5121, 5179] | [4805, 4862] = 1.10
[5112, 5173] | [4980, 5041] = 1.05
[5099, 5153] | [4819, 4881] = 1.13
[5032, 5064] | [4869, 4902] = 1.06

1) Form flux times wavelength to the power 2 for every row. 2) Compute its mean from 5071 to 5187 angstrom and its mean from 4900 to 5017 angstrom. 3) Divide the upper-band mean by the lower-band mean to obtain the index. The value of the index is 1.05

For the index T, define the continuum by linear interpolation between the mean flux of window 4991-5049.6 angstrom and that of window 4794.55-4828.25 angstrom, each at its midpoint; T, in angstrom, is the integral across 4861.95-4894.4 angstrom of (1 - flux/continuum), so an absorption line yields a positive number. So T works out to 1.5 angstrom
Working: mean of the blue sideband 13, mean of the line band 12.2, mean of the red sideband 12.4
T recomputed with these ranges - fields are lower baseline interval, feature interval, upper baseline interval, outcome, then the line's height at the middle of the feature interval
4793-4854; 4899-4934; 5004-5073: 0.27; 12.8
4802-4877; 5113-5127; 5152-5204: -0.55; 12.1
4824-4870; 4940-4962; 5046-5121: -0.64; 12.4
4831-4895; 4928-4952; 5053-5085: -0.68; 12.4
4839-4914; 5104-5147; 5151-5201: -1.26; 12.1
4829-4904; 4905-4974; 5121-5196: -2.13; 12.4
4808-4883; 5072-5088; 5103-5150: 0.04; 12.5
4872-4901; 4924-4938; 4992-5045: -0.11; 12.6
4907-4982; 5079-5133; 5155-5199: -1.51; 12.2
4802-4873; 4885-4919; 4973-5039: -0.77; 12.5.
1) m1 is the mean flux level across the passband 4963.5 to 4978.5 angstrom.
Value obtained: 12.9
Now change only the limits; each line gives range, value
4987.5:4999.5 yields 12.6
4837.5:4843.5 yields 12.8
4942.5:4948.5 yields 12.9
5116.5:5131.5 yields 12.5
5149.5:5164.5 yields 12.7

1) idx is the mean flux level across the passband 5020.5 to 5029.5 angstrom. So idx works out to 12.6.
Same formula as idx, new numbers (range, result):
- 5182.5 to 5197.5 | 11.8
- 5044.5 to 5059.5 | 12.7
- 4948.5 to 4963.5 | 12.8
